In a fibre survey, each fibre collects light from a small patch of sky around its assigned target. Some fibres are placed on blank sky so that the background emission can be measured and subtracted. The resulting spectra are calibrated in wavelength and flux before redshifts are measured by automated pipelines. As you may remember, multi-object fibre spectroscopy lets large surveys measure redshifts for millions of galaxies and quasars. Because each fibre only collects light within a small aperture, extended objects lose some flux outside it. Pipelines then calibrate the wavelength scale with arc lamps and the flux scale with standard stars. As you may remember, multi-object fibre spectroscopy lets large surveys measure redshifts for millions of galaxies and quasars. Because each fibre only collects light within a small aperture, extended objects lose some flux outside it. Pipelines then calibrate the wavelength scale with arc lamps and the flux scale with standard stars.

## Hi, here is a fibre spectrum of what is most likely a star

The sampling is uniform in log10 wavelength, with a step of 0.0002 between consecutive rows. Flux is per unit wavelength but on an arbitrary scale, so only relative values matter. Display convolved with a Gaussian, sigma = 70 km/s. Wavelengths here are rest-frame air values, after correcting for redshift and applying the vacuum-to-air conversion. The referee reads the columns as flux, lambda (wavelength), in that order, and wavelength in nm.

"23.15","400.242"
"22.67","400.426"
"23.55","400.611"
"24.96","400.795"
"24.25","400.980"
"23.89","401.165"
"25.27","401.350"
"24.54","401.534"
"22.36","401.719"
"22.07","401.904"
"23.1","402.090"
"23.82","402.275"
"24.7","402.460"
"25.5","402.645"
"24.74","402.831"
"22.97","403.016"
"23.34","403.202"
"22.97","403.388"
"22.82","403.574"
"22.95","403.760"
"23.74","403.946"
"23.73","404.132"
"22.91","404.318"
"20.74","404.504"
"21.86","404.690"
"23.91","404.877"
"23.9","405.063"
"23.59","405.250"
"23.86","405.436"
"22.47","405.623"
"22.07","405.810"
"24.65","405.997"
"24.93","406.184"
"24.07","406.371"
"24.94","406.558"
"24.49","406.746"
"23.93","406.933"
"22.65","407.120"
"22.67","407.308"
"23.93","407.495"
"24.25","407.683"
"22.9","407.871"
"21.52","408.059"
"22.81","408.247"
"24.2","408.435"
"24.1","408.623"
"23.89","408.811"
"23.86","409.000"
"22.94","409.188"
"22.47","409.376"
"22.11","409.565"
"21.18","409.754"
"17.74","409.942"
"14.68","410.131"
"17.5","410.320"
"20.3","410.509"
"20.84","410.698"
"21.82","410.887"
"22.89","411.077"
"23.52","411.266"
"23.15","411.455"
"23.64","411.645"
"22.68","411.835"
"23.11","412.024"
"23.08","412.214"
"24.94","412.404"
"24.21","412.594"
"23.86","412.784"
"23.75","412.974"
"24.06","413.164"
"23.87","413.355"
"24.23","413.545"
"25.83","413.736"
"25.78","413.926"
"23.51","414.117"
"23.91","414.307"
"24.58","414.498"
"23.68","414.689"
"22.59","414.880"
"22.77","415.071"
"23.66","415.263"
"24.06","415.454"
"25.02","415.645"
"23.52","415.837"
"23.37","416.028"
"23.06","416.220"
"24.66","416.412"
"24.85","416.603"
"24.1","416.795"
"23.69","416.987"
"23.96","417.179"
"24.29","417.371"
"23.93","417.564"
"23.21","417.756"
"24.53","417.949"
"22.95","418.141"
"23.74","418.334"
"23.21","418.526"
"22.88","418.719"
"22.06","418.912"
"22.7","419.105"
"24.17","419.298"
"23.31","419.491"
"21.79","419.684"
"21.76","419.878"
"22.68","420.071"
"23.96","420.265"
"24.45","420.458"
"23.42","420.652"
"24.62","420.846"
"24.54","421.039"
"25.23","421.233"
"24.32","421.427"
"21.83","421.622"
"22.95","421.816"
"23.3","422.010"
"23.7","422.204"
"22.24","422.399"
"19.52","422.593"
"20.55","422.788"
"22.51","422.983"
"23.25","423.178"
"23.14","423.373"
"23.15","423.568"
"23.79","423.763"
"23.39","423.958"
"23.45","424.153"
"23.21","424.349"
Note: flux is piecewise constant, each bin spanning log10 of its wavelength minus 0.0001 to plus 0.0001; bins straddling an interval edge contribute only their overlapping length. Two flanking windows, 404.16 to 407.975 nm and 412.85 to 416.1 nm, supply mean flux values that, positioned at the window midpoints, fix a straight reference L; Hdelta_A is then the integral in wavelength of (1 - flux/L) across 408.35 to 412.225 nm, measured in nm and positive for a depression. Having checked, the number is 0.31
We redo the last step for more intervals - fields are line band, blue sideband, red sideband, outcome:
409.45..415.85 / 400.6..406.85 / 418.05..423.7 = 0.137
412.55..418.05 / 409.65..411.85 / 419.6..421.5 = -0.474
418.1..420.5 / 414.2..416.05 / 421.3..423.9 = 0.012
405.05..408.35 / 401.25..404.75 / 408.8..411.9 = -0.167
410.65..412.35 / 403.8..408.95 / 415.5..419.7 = 0.048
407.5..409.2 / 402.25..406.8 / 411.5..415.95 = 0.020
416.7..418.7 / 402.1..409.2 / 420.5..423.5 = -0.049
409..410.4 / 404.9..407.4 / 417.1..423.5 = 0.207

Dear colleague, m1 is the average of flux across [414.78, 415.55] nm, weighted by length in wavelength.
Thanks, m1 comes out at 23.3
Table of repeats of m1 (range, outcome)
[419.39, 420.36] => 22.7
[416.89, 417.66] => 24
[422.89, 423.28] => 22.9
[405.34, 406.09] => 23.3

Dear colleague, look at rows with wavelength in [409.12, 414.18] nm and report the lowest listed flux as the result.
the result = 14.68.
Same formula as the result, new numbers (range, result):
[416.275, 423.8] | 19.52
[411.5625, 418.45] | 22.59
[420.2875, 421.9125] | 21.83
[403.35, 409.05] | 20.74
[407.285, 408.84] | 21.52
